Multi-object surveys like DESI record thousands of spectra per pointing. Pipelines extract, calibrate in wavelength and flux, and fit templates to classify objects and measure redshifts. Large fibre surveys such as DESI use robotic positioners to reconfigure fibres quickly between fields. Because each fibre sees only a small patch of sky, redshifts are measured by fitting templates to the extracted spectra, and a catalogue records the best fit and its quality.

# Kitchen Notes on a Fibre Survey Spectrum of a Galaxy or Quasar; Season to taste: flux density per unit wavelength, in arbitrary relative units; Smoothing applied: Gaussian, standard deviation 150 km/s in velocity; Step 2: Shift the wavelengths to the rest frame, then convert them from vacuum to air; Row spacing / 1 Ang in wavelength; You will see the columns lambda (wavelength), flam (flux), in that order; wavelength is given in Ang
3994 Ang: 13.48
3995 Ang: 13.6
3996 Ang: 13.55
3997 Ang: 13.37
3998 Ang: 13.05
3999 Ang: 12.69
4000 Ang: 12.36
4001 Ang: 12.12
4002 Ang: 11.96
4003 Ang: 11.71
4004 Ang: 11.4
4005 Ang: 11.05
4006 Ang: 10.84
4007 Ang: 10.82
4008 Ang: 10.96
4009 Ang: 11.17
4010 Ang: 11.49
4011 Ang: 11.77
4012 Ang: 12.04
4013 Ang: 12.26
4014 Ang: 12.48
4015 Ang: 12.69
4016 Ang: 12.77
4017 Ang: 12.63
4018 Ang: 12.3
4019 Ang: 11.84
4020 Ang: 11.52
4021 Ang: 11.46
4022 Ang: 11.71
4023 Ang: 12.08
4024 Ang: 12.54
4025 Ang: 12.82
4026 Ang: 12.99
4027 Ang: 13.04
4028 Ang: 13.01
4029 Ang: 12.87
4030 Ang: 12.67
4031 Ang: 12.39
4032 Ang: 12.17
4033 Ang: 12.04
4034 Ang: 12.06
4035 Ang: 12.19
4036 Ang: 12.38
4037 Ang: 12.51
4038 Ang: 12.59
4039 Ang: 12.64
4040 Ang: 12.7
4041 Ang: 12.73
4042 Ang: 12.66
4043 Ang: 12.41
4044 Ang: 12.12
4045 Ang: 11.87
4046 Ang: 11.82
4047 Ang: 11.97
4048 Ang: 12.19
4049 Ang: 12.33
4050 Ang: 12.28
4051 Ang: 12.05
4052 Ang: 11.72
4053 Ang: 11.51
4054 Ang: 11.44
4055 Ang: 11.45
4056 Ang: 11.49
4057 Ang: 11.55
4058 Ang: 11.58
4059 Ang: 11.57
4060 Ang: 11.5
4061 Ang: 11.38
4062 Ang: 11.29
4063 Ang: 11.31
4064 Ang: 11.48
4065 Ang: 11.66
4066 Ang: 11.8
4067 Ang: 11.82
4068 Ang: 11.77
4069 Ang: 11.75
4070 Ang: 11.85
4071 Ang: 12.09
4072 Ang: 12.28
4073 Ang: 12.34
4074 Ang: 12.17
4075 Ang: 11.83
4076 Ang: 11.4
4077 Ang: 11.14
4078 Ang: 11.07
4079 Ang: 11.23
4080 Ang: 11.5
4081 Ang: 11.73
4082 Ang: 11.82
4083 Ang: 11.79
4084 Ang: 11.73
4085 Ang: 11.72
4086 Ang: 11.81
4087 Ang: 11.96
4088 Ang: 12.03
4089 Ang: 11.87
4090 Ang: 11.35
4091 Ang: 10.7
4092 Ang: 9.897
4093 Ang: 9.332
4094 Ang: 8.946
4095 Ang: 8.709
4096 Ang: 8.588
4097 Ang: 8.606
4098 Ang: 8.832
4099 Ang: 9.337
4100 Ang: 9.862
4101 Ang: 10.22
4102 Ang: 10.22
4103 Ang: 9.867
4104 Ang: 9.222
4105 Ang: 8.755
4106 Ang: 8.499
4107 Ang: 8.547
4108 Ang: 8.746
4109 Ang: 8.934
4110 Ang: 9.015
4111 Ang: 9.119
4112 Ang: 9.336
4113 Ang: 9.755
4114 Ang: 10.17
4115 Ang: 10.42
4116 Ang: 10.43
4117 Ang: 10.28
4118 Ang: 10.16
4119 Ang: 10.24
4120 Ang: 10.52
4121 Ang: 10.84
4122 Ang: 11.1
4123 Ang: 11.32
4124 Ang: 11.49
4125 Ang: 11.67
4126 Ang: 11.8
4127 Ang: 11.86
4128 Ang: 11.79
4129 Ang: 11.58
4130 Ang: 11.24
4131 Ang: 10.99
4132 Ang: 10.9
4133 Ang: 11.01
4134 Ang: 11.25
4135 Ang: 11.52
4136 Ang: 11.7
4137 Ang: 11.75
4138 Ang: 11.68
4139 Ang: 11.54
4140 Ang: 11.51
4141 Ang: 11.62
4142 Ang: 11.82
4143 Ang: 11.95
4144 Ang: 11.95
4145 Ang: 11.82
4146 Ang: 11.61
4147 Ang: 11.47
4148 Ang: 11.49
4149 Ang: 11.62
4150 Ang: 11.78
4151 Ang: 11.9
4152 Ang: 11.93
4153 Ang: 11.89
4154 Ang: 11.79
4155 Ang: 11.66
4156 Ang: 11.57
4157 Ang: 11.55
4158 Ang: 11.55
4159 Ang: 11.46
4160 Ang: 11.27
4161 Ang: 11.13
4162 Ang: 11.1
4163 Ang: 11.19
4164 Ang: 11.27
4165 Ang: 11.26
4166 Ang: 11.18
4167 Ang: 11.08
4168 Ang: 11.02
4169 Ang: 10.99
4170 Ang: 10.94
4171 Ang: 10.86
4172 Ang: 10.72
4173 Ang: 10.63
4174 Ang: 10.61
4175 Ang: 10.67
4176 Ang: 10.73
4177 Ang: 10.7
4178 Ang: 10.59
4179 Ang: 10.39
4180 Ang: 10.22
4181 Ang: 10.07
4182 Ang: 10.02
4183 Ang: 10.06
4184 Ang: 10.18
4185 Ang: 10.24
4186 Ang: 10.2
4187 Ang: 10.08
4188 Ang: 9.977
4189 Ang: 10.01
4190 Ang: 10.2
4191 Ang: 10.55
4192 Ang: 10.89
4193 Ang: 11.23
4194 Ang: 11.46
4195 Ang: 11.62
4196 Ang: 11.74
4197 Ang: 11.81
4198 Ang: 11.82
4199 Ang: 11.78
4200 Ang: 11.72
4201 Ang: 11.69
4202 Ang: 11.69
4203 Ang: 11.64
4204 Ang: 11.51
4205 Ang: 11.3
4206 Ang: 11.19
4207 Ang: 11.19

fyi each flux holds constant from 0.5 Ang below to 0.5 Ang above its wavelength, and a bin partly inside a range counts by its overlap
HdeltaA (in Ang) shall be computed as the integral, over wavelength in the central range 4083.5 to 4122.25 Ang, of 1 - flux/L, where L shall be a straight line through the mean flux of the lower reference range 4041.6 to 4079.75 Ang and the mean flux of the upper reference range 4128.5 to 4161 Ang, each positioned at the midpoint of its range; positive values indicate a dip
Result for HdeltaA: 5.6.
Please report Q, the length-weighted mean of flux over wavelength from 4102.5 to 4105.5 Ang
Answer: 9.28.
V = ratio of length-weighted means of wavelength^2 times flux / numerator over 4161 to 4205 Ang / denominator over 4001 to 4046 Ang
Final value 0.97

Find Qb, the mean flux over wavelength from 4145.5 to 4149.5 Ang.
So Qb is 11.5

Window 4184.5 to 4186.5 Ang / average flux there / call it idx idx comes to 10.2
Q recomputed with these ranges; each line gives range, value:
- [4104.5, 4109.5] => 8.7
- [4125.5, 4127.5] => 11.8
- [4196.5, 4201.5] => 11.8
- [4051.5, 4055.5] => 11.5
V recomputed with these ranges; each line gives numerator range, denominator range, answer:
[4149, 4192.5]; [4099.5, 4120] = 1.17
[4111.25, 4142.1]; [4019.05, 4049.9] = 0.94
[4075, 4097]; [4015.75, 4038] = 0.91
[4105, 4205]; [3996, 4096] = 0.98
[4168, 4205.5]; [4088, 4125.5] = 1.14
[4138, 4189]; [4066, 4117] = 1.09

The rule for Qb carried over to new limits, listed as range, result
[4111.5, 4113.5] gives 9.55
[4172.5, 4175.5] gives 10.6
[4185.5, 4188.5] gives 10.1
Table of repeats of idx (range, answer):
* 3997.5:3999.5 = 12.9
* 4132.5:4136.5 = 11.4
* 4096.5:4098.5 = 8.72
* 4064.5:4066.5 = 11.7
